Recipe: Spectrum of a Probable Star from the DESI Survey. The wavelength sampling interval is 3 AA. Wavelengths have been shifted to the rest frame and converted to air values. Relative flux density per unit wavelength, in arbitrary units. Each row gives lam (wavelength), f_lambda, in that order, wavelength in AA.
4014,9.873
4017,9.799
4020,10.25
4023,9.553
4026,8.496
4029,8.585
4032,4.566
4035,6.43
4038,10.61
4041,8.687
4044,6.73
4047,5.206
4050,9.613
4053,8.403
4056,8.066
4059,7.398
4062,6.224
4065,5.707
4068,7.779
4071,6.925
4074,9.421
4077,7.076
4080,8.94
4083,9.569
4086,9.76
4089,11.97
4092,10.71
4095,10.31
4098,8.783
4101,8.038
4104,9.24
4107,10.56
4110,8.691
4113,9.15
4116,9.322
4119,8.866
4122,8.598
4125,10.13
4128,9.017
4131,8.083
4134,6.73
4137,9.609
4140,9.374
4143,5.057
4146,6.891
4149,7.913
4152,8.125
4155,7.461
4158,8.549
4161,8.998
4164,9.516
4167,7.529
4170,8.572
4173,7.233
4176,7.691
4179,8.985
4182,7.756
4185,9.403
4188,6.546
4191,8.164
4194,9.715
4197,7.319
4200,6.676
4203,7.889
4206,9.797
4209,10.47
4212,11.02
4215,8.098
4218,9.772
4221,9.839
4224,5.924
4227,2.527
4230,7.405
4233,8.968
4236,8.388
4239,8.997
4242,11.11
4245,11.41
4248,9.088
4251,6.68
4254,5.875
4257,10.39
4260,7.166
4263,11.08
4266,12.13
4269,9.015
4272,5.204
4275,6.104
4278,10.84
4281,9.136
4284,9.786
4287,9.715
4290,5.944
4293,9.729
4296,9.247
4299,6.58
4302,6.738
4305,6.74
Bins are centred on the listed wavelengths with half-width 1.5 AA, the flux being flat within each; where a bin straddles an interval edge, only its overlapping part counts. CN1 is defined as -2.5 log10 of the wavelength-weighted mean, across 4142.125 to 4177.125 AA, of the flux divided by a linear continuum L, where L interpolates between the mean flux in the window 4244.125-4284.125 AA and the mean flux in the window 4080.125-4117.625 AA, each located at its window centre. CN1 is 0.188 mag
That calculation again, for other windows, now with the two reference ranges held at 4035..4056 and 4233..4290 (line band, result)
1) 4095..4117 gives -0.11 mag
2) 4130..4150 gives 0.11 mag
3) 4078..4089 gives -0.18 mag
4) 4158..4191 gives 0.04 mag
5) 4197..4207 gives 0.10 mag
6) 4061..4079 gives 0.13 mag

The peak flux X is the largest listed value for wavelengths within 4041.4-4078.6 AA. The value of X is 9.613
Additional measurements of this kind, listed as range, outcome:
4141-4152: 8.125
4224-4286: 12.13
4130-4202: 9.715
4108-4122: 9.322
